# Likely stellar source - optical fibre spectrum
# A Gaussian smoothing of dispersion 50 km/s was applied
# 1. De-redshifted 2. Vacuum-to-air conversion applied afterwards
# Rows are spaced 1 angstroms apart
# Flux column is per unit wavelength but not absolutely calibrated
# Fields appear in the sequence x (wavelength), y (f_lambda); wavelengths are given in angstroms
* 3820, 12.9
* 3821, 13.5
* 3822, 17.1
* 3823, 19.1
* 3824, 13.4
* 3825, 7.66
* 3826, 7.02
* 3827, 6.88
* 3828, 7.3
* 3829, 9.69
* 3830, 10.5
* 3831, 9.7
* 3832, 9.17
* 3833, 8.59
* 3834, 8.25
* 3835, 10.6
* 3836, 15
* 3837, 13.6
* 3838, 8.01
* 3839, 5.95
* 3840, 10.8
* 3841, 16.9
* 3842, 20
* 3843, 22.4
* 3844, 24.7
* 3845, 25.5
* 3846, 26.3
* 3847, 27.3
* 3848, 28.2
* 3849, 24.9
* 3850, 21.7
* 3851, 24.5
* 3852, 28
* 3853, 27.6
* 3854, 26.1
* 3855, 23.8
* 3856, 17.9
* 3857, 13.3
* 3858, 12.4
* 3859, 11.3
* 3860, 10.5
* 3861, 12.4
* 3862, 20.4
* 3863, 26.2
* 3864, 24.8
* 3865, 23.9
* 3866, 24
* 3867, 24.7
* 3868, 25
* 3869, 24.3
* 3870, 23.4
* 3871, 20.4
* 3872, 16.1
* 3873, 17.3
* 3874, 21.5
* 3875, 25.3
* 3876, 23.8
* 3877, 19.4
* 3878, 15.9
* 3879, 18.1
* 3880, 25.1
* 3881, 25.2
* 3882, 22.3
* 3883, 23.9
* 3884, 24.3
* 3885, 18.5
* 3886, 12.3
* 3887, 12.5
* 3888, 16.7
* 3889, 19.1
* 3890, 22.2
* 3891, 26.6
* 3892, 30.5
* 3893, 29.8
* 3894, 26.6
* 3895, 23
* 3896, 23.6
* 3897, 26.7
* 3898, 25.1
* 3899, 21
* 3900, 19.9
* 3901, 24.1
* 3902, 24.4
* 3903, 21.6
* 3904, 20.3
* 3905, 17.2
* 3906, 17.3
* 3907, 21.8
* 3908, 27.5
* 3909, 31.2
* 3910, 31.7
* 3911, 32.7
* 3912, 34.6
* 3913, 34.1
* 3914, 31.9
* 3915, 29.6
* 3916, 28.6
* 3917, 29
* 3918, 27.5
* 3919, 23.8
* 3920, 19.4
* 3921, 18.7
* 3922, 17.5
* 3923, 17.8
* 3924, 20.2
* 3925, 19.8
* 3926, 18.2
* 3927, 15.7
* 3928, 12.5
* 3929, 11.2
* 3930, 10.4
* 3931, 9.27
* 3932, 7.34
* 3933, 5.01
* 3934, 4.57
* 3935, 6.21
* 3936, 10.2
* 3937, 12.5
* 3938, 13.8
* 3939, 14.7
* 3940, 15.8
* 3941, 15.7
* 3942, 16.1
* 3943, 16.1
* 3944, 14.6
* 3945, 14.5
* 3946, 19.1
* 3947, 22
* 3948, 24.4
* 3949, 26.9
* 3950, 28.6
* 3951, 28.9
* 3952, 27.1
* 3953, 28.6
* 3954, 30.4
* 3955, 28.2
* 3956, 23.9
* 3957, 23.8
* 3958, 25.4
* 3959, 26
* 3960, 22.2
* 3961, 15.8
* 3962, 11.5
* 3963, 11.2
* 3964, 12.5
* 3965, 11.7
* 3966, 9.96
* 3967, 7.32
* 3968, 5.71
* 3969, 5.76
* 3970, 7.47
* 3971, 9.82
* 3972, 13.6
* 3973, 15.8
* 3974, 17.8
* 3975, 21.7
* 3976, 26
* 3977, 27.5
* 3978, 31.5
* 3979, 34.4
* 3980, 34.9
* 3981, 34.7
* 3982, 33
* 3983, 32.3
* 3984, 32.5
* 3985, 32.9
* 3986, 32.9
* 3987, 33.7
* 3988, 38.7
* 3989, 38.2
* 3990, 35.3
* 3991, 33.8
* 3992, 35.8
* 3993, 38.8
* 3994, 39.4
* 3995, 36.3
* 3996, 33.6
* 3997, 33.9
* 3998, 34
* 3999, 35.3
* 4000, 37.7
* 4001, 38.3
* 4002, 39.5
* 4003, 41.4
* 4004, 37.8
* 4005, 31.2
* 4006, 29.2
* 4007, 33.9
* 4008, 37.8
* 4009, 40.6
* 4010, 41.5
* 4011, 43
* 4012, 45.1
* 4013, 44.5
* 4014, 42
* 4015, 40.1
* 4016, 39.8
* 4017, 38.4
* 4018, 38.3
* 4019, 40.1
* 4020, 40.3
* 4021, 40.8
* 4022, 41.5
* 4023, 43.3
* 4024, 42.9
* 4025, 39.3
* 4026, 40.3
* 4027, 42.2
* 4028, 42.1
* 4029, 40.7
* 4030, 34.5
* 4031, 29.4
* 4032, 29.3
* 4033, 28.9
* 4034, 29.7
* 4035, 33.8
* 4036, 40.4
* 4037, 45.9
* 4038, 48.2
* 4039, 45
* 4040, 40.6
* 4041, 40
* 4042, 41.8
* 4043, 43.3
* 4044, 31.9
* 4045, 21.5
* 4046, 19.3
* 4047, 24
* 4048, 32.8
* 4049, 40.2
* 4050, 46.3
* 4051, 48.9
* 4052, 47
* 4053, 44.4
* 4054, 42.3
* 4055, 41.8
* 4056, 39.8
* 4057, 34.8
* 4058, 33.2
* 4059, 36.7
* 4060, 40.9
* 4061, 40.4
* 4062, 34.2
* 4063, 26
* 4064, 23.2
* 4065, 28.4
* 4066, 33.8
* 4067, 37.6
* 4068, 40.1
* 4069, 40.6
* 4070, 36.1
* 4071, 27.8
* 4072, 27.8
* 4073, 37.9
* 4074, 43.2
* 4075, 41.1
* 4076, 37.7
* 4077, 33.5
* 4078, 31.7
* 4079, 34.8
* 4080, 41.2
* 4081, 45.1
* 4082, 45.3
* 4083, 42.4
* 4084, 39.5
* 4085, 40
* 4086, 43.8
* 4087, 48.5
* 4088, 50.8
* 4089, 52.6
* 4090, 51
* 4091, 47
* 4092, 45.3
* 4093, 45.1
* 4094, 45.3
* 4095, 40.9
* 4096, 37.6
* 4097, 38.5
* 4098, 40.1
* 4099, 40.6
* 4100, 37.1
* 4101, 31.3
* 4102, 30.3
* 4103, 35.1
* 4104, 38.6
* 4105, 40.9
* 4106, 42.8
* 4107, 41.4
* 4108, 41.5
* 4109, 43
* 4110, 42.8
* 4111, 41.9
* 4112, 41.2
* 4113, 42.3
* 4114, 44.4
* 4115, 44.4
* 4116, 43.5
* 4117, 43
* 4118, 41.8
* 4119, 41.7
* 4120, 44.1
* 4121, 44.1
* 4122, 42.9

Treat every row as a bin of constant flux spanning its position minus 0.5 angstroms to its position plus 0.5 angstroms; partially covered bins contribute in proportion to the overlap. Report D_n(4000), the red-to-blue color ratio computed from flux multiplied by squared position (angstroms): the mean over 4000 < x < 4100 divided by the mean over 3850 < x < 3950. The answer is 2.04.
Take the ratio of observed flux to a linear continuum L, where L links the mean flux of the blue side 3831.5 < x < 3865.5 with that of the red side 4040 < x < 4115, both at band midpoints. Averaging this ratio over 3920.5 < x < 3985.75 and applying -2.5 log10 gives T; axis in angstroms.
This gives 0.44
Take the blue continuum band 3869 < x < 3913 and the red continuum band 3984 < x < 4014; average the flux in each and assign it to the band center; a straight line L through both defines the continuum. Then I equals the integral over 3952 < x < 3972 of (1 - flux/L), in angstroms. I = 9.4 angstroms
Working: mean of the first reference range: 22.9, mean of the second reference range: 37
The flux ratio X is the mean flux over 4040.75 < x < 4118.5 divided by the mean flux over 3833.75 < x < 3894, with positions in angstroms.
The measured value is 1.9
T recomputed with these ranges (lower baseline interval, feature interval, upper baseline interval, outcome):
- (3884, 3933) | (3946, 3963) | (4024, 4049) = 0.13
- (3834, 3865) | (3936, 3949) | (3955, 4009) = 0.44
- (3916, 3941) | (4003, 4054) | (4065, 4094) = -0.21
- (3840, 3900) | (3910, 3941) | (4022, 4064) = 0.39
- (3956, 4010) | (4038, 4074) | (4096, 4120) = -0.05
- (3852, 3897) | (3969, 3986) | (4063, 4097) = 0.22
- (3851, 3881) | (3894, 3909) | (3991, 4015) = 0.11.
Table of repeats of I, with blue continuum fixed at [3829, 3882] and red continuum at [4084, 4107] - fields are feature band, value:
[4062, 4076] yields 1.8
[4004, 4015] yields -1.7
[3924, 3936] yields 6.8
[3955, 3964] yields 2.8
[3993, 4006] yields -1.4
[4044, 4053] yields 0.5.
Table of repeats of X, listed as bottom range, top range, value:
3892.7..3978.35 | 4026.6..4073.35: 1.84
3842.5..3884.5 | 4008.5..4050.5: 1.75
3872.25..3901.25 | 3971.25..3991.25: 1.35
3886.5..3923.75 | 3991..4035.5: 1.55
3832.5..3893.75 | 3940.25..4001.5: 1.24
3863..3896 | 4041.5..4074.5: 1.62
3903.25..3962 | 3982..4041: 1.84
